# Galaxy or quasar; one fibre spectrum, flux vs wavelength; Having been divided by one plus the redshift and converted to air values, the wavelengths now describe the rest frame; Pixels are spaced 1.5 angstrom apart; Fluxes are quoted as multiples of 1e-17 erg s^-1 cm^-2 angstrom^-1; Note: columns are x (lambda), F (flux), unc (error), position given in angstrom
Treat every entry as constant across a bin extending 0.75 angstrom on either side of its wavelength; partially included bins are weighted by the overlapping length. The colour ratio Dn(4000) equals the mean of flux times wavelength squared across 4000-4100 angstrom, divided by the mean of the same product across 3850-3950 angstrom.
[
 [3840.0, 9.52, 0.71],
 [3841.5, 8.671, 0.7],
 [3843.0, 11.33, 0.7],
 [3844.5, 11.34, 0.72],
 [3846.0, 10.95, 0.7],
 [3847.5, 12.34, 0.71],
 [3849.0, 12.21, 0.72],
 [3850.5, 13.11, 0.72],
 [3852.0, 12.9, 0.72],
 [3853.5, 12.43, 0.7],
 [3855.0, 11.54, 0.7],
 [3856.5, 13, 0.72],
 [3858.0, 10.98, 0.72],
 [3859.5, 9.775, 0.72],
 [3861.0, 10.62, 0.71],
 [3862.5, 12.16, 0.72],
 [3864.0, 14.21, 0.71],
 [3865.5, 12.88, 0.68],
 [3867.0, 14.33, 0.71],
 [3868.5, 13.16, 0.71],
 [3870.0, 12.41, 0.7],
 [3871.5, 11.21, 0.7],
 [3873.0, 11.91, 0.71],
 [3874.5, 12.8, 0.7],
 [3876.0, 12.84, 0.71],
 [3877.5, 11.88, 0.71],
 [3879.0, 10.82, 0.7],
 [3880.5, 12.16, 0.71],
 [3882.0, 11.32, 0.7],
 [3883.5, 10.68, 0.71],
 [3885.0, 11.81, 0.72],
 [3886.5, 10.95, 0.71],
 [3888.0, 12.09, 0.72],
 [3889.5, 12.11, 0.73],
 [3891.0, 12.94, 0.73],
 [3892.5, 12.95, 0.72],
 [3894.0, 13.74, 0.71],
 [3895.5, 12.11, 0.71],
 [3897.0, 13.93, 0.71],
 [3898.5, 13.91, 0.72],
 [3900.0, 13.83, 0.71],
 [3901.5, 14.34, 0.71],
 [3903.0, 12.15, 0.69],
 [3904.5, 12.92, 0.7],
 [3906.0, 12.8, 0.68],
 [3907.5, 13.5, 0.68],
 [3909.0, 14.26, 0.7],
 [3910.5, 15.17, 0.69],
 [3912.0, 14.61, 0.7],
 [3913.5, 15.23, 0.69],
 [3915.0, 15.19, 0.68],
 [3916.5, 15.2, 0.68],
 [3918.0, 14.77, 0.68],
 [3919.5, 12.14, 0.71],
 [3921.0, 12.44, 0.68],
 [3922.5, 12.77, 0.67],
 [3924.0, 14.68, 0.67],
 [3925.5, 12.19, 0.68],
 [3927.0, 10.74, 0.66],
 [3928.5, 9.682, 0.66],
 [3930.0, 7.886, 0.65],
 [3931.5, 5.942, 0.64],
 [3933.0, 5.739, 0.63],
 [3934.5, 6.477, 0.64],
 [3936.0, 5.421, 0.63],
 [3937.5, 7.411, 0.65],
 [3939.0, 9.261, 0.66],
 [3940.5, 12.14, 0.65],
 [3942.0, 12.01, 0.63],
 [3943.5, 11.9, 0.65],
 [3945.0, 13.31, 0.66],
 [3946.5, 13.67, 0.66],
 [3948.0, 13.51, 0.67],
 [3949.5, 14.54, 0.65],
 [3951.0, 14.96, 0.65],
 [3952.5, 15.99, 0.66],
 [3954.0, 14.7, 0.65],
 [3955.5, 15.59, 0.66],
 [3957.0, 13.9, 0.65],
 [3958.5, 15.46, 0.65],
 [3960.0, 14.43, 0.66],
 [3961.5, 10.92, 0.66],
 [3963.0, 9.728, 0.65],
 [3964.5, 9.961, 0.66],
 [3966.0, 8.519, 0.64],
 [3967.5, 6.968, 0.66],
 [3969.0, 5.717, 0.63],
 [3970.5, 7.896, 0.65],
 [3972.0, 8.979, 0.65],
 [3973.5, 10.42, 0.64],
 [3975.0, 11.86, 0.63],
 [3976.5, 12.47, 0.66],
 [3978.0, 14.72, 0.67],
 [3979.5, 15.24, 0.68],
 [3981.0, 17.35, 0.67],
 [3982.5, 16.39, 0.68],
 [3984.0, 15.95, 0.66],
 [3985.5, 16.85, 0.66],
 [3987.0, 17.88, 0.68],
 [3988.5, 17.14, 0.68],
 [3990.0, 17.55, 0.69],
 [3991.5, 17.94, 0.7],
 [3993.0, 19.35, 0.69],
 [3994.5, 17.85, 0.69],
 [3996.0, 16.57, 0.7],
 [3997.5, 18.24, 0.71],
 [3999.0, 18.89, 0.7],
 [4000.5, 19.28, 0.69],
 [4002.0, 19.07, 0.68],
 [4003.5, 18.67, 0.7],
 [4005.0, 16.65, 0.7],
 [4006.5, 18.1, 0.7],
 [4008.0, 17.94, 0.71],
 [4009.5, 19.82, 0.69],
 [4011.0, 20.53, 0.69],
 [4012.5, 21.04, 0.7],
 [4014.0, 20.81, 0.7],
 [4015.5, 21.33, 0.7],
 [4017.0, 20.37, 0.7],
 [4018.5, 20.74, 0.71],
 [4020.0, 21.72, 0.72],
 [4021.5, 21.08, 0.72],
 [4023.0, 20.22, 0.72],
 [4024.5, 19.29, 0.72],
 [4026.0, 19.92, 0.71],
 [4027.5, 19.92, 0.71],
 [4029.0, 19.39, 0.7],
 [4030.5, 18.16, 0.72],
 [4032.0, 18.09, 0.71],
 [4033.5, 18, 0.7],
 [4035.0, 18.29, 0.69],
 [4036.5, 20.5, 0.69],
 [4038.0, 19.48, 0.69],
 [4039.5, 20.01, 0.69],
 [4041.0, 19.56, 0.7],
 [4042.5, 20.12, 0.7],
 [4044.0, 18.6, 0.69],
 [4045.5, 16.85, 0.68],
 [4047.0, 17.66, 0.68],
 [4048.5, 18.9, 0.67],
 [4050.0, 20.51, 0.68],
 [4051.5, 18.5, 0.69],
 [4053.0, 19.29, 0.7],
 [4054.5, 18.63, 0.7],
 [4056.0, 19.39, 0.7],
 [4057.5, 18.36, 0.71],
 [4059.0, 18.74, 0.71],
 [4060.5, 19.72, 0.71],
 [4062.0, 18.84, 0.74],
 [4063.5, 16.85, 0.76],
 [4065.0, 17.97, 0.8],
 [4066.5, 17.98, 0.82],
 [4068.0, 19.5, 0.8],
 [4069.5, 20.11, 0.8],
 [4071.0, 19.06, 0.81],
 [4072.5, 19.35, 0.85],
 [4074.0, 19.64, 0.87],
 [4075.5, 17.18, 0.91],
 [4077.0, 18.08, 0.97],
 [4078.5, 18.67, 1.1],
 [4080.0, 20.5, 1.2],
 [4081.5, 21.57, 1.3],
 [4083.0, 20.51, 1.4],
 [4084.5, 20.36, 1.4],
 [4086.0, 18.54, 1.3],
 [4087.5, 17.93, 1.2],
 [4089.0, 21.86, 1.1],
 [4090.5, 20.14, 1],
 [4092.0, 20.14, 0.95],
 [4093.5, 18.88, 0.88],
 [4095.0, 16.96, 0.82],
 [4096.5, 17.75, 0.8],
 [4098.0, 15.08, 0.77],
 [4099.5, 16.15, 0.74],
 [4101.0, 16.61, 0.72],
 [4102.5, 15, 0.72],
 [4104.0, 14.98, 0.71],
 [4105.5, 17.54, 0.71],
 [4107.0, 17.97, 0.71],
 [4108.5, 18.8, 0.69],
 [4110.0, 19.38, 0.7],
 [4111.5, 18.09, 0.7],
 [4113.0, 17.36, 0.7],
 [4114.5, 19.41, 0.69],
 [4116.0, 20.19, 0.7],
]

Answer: 1.70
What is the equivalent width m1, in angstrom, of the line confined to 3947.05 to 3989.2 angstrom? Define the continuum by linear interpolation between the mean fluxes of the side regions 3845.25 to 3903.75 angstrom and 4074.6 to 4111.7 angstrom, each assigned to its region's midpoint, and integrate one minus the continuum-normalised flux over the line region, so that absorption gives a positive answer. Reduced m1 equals 5.0 angstrom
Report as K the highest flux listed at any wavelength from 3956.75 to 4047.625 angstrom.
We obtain 21.72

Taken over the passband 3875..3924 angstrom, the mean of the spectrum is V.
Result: 13.1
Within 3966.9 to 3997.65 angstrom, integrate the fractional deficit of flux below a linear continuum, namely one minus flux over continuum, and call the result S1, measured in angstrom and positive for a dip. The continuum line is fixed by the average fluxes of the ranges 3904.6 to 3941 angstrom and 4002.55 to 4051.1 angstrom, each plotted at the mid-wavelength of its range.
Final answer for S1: 3.4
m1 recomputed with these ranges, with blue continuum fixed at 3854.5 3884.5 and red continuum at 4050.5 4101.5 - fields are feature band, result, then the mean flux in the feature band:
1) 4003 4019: -2.8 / 19.6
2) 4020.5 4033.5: -1.7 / 19.5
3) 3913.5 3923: -0.2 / 13.9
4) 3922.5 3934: 3.5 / 9.69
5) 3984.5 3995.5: -1.2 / 17.7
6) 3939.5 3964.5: 2.3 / 13.4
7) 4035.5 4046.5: -1.0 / 19.2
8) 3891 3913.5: -0.9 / 13.6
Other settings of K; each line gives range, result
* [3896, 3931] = 15.23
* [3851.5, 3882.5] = 14.33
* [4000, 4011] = 20.53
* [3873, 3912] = 15.17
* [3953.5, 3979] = 15.59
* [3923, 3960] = 15.99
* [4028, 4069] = 20.51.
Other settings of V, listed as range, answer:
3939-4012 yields 14.7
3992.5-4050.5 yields 19.3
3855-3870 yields 12.3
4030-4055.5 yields 18.9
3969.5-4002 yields 15.7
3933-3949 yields 10.4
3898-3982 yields 12.1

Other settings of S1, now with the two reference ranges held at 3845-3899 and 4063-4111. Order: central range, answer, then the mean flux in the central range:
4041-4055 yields -1.20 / 18.8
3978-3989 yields -0.76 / 16.5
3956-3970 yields 3.95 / 10.7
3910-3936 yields 3.92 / 11.6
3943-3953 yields 0.32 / 14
